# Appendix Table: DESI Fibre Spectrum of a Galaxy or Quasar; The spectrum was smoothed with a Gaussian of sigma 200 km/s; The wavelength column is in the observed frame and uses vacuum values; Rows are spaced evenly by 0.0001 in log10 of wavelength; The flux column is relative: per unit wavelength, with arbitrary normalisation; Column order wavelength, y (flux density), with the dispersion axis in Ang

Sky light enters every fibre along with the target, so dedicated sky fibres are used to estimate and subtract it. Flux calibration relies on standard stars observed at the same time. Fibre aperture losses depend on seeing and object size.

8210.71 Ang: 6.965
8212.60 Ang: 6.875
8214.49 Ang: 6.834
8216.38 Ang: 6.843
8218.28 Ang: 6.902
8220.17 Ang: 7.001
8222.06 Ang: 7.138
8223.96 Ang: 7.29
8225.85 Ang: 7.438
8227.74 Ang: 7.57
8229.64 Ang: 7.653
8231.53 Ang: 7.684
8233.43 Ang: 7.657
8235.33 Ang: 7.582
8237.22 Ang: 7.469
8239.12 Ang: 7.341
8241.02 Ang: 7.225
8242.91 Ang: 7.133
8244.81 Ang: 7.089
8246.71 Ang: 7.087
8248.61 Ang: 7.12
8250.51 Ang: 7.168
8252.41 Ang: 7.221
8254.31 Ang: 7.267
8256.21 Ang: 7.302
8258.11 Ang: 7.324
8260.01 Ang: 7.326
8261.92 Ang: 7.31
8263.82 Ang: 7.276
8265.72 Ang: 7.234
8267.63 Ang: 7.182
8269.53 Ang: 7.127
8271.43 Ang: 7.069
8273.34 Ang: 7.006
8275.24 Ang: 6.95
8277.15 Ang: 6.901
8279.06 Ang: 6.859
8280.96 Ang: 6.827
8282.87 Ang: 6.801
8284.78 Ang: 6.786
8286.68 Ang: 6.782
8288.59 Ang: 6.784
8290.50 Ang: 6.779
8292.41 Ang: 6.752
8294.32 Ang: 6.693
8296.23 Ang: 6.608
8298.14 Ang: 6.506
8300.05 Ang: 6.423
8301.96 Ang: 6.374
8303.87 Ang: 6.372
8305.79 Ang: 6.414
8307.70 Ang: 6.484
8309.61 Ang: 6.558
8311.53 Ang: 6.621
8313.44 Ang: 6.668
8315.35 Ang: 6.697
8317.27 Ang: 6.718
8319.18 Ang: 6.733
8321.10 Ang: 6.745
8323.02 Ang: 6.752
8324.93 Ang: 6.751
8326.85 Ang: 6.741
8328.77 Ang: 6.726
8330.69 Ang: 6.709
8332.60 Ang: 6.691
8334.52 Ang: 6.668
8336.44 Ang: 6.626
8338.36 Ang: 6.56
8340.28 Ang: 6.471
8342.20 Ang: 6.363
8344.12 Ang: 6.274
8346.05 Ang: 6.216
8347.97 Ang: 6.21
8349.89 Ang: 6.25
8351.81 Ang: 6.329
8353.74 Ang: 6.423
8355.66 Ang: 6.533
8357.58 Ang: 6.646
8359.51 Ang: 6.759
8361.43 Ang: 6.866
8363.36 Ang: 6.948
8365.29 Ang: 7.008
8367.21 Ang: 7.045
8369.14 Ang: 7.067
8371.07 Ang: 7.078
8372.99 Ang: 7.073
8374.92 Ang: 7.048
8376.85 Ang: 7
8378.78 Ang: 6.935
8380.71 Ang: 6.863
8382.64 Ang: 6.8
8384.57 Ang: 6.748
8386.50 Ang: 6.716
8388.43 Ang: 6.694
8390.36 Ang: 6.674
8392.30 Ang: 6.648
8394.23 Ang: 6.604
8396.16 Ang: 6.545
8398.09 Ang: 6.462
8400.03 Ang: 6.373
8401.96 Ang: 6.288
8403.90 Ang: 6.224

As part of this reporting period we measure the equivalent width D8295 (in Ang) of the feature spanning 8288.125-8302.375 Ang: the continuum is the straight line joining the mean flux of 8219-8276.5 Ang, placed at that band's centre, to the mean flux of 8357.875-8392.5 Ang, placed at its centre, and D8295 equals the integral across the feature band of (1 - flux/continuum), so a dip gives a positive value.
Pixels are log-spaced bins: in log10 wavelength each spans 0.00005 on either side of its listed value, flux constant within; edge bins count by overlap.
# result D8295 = 1.0 Ang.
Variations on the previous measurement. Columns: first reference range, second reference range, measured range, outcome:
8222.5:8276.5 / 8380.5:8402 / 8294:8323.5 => 1.8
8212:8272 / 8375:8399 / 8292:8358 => 3.8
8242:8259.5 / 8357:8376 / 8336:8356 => 1.8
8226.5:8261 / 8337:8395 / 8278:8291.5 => 0.6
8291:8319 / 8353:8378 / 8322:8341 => 0.1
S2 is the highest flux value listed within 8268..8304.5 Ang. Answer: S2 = 7.127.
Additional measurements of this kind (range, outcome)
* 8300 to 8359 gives 6.752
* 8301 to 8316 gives 6.697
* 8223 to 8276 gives 7.684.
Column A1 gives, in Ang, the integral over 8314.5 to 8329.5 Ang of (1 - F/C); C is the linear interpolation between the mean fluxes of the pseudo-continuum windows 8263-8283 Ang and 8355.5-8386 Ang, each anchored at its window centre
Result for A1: 0.51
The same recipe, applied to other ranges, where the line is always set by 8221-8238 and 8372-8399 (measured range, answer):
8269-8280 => 0.5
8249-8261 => 0.2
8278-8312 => 2.6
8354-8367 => 0.2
